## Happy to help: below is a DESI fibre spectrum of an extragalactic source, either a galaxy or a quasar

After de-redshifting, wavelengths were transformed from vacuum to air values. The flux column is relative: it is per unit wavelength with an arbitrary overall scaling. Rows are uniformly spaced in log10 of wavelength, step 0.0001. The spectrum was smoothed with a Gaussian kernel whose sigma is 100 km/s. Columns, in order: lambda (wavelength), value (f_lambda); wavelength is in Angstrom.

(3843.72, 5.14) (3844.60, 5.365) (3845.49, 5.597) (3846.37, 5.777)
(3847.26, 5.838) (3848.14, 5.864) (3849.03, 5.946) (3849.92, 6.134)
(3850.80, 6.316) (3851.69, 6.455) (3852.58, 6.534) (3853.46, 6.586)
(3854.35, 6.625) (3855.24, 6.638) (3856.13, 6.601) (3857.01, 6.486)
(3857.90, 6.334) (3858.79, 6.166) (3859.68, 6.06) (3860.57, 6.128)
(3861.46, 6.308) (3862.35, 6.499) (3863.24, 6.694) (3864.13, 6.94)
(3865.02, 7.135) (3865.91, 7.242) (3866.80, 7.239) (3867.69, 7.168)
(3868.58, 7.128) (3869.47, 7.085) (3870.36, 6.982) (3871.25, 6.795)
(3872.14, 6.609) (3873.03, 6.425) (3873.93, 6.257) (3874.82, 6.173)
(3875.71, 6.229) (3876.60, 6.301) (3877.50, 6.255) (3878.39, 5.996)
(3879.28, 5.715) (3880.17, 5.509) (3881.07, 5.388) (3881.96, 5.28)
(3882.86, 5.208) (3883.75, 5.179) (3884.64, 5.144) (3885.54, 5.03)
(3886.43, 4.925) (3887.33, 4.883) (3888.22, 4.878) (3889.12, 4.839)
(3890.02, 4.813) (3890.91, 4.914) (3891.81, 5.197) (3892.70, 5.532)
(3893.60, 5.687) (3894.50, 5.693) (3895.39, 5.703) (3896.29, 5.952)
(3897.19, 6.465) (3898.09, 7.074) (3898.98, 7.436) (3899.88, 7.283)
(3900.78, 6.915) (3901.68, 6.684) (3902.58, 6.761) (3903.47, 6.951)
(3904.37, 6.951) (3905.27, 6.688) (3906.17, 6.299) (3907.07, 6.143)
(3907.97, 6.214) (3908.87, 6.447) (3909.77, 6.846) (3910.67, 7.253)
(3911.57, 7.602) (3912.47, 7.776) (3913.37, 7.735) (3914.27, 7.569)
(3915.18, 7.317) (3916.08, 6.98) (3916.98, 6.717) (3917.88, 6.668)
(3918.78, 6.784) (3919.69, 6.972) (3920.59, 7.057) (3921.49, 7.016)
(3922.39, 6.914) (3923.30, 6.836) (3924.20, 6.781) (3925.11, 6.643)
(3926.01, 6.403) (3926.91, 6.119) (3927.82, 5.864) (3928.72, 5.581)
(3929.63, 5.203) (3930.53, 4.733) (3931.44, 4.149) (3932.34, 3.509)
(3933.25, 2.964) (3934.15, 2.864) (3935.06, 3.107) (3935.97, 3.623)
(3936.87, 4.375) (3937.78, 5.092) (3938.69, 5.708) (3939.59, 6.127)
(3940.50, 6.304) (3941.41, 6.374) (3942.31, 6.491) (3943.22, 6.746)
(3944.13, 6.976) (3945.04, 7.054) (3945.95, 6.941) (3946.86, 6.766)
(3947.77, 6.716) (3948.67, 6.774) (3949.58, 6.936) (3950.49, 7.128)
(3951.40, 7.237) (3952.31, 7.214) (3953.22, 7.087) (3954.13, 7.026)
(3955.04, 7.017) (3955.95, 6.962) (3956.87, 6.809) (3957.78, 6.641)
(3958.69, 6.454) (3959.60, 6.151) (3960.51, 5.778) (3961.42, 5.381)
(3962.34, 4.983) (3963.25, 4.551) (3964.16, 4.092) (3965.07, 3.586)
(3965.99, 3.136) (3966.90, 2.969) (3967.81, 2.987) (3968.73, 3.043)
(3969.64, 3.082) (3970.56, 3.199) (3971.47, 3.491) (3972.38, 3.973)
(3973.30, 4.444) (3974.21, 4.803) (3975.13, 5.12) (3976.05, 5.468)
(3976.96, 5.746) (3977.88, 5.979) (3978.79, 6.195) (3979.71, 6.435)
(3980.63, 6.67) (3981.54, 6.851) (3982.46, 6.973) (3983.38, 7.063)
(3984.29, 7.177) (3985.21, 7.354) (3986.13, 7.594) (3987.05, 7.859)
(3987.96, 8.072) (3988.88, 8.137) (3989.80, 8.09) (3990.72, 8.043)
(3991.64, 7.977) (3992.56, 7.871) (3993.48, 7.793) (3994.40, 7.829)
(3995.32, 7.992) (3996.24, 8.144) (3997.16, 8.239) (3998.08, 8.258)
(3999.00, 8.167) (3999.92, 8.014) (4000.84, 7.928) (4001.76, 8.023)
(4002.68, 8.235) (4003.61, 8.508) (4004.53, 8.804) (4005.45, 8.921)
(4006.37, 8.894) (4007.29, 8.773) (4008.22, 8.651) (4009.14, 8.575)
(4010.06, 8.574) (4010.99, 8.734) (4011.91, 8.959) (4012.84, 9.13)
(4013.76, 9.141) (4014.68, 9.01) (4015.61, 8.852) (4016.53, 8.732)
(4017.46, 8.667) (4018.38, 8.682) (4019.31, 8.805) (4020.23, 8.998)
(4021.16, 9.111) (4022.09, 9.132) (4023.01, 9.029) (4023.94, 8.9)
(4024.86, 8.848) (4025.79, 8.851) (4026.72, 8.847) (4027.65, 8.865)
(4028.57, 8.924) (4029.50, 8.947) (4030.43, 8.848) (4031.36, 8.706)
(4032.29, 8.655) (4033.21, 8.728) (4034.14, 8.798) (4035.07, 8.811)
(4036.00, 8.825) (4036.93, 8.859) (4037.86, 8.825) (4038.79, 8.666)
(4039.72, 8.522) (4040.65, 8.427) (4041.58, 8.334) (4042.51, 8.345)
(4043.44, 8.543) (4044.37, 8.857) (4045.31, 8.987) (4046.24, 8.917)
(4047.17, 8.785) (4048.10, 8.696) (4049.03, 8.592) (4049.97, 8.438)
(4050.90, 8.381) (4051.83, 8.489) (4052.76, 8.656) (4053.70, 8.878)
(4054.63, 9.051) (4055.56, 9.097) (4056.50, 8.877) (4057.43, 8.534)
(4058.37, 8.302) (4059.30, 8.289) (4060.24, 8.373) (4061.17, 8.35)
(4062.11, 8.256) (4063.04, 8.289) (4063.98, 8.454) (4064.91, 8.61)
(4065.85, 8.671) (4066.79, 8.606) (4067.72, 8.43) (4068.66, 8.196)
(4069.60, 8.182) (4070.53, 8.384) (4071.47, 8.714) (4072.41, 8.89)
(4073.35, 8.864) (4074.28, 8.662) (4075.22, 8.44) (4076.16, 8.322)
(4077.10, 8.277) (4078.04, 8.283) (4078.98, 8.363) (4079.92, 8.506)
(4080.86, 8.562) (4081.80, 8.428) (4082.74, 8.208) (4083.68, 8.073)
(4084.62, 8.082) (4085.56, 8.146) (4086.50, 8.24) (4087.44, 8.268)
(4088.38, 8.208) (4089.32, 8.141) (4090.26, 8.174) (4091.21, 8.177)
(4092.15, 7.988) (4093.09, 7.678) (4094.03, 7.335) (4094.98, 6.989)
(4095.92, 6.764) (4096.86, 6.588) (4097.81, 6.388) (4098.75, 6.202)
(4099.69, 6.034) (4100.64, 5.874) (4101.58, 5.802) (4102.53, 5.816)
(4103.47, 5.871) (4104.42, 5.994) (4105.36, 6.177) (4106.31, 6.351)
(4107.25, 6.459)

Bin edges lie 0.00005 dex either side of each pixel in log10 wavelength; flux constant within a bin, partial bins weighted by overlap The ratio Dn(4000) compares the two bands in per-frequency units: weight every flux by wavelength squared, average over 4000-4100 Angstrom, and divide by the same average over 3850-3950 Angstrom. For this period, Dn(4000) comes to 1.47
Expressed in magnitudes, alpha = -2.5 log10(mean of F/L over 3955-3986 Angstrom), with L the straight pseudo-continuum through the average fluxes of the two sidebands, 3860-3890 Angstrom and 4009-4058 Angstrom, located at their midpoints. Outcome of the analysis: 0.41 mag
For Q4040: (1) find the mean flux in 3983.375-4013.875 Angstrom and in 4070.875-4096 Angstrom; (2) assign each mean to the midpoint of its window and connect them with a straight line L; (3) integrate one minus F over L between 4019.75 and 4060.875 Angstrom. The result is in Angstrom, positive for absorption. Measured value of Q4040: -2.62 Angstrom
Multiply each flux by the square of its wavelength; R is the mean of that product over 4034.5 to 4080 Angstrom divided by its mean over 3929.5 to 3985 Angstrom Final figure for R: 1.64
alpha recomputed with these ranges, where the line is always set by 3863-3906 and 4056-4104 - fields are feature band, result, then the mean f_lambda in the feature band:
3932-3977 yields 0.26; 5.34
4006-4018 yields -0.20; 8.82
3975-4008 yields -0.07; 7.62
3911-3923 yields -0.11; 7.16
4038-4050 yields -0.14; 8.63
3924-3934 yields 0.26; 5.16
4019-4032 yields -0.20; 8.91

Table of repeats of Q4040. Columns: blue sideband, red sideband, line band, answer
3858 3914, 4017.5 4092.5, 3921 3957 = 5.2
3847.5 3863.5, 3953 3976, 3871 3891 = 1.4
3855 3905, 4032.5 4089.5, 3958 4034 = 4.3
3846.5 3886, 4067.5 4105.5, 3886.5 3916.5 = 0.6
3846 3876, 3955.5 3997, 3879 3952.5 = 2.2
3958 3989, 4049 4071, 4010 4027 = -4.5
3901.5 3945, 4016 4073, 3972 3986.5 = 2.4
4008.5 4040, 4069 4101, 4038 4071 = -0.7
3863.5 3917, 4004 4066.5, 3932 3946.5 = 3.8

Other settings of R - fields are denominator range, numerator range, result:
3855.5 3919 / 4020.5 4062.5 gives 1.48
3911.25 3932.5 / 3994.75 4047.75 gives 1.41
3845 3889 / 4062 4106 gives 1.40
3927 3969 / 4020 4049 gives 1.66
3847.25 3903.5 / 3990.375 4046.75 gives 1.50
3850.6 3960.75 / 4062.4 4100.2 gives 1.40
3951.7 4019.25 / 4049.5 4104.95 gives 1.20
